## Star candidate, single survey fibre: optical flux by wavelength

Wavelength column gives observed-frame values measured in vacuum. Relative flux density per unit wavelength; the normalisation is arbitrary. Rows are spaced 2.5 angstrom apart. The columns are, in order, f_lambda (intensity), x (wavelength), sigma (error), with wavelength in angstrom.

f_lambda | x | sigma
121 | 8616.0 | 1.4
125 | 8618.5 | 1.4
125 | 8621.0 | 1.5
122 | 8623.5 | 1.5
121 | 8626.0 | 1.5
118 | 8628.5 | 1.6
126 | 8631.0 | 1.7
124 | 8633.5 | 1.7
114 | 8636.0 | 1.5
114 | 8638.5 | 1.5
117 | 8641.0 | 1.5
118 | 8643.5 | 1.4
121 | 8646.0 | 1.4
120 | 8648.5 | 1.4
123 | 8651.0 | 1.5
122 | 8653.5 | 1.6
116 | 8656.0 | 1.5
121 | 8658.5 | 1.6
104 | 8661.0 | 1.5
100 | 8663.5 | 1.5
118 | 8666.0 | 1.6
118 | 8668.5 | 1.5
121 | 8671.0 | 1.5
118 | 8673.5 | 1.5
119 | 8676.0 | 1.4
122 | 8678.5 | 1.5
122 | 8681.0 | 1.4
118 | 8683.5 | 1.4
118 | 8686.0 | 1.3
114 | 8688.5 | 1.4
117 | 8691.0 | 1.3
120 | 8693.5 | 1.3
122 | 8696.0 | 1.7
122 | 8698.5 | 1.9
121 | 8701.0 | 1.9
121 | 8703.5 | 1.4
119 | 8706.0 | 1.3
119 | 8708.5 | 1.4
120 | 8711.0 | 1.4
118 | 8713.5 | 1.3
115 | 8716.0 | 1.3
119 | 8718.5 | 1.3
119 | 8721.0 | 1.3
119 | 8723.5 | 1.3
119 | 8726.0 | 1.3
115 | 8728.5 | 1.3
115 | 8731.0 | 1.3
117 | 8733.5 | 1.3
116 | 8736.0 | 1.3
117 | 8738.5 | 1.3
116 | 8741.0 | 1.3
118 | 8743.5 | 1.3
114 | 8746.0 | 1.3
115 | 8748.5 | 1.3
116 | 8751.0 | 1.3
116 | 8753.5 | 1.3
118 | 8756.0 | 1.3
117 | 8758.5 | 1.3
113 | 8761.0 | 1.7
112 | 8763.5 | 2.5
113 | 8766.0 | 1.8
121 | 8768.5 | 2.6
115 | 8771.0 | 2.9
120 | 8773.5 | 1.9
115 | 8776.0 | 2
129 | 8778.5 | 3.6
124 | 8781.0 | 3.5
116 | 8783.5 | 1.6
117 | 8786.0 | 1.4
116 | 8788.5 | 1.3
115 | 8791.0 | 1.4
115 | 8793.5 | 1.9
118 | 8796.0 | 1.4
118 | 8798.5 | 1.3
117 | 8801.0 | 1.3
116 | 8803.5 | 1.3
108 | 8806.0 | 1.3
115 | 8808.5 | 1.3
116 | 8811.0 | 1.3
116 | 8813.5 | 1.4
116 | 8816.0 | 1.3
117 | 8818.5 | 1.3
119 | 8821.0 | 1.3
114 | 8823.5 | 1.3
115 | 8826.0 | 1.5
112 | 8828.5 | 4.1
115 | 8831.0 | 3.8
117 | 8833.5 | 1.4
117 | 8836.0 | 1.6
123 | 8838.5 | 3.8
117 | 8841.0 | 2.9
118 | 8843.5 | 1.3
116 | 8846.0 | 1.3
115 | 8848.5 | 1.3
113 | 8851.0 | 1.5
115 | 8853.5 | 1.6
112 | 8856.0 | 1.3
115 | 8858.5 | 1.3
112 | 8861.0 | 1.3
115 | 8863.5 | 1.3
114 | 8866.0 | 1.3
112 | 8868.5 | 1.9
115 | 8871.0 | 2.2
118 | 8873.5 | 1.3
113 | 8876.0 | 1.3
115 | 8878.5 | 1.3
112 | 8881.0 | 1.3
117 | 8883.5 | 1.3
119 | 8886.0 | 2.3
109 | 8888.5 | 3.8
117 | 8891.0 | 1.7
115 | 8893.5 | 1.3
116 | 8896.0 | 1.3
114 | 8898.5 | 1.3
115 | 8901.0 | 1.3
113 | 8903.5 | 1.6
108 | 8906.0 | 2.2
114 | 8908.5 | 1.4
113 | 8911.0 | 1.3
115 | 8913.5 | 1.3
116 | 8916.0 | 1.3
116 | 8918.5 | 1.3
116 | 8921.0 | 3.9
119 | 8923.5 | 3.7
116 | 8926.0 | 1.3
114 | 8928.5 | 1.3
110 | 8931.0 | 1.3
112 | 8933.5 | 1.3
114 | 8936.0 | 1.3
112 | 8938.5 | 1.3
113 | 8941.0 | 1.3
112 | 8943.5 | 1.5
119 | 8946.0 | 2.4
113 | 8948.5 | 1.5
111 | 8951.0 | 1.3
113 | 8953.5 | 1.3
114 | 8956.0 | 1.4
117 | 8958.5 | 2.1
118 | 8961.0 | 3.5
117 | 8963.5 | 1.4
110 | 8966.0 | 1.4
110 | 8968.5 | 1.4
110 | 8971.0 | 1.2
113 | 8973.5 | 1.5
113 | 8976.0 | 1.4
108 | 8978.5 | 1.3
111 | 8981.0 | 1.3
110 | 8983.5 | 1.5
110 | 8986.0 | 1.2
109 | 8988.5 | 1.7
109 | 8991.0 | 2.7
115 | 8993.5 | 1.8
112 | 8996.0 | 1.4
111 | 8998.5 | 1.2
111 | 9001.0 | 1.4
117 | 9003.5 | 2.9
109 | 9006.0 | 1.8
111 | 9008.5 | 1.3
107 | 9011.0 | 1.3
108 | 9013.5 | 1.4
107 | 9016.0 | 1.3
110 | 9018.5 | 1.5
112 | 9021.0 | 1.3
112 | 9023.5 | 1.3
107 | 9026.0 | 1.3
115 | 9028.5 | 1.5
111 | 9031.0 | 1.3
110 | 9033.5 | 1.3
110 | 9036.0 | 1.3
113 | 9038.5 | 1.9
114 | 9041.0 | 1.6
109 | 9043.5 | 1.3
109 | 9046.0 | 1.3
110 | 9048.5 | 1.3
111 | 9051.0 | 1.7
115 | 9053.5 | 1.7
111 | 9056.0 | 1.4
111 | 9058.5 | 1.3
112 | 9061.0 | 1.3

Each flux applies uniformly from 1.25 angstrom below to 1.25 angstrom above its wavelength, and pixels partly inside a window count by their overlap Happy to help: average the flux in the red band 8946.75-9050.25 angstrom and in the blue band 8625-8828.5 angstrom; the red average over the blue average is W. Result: 0.95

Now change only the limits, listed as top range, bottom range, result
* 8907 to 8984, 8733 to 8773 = 0.98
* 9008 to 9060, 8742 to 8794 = 0.95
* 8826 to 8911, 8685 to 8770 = 0.98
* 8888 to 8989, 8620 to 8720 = 0.96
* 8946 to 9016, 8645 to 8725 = 0.94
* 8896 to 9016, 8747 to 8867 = 0.97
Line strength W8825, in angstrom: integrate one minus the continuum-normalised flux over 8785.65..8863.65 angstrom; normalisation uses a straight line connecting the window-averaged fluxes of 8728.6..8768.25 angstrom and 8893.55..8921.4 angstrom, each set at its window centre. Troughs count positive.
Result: -0.5 angstrom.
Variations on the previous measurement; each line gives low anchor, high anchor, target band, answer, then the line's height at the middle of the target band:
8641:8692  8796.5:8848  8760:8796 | -0.2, 117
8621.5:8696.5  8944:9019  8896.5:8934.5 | -0.3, 113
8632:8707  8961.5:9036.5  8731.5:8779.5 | -0.2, 116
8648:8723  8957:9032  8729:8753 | 0.2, 117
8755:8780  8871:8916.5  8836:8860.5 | -0.1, 115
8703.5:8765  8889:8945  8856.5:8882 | 0.2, 115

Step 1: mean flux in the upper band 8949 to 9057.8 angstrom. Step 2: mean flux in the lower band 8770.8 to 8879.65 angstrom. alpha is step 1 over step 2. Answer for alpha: 0.96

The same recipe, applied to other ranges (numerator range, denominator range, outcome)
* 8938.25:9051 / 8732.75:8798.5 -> 0.95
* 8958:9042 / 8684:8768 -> 0.95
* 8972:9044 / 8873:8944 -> 0.97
